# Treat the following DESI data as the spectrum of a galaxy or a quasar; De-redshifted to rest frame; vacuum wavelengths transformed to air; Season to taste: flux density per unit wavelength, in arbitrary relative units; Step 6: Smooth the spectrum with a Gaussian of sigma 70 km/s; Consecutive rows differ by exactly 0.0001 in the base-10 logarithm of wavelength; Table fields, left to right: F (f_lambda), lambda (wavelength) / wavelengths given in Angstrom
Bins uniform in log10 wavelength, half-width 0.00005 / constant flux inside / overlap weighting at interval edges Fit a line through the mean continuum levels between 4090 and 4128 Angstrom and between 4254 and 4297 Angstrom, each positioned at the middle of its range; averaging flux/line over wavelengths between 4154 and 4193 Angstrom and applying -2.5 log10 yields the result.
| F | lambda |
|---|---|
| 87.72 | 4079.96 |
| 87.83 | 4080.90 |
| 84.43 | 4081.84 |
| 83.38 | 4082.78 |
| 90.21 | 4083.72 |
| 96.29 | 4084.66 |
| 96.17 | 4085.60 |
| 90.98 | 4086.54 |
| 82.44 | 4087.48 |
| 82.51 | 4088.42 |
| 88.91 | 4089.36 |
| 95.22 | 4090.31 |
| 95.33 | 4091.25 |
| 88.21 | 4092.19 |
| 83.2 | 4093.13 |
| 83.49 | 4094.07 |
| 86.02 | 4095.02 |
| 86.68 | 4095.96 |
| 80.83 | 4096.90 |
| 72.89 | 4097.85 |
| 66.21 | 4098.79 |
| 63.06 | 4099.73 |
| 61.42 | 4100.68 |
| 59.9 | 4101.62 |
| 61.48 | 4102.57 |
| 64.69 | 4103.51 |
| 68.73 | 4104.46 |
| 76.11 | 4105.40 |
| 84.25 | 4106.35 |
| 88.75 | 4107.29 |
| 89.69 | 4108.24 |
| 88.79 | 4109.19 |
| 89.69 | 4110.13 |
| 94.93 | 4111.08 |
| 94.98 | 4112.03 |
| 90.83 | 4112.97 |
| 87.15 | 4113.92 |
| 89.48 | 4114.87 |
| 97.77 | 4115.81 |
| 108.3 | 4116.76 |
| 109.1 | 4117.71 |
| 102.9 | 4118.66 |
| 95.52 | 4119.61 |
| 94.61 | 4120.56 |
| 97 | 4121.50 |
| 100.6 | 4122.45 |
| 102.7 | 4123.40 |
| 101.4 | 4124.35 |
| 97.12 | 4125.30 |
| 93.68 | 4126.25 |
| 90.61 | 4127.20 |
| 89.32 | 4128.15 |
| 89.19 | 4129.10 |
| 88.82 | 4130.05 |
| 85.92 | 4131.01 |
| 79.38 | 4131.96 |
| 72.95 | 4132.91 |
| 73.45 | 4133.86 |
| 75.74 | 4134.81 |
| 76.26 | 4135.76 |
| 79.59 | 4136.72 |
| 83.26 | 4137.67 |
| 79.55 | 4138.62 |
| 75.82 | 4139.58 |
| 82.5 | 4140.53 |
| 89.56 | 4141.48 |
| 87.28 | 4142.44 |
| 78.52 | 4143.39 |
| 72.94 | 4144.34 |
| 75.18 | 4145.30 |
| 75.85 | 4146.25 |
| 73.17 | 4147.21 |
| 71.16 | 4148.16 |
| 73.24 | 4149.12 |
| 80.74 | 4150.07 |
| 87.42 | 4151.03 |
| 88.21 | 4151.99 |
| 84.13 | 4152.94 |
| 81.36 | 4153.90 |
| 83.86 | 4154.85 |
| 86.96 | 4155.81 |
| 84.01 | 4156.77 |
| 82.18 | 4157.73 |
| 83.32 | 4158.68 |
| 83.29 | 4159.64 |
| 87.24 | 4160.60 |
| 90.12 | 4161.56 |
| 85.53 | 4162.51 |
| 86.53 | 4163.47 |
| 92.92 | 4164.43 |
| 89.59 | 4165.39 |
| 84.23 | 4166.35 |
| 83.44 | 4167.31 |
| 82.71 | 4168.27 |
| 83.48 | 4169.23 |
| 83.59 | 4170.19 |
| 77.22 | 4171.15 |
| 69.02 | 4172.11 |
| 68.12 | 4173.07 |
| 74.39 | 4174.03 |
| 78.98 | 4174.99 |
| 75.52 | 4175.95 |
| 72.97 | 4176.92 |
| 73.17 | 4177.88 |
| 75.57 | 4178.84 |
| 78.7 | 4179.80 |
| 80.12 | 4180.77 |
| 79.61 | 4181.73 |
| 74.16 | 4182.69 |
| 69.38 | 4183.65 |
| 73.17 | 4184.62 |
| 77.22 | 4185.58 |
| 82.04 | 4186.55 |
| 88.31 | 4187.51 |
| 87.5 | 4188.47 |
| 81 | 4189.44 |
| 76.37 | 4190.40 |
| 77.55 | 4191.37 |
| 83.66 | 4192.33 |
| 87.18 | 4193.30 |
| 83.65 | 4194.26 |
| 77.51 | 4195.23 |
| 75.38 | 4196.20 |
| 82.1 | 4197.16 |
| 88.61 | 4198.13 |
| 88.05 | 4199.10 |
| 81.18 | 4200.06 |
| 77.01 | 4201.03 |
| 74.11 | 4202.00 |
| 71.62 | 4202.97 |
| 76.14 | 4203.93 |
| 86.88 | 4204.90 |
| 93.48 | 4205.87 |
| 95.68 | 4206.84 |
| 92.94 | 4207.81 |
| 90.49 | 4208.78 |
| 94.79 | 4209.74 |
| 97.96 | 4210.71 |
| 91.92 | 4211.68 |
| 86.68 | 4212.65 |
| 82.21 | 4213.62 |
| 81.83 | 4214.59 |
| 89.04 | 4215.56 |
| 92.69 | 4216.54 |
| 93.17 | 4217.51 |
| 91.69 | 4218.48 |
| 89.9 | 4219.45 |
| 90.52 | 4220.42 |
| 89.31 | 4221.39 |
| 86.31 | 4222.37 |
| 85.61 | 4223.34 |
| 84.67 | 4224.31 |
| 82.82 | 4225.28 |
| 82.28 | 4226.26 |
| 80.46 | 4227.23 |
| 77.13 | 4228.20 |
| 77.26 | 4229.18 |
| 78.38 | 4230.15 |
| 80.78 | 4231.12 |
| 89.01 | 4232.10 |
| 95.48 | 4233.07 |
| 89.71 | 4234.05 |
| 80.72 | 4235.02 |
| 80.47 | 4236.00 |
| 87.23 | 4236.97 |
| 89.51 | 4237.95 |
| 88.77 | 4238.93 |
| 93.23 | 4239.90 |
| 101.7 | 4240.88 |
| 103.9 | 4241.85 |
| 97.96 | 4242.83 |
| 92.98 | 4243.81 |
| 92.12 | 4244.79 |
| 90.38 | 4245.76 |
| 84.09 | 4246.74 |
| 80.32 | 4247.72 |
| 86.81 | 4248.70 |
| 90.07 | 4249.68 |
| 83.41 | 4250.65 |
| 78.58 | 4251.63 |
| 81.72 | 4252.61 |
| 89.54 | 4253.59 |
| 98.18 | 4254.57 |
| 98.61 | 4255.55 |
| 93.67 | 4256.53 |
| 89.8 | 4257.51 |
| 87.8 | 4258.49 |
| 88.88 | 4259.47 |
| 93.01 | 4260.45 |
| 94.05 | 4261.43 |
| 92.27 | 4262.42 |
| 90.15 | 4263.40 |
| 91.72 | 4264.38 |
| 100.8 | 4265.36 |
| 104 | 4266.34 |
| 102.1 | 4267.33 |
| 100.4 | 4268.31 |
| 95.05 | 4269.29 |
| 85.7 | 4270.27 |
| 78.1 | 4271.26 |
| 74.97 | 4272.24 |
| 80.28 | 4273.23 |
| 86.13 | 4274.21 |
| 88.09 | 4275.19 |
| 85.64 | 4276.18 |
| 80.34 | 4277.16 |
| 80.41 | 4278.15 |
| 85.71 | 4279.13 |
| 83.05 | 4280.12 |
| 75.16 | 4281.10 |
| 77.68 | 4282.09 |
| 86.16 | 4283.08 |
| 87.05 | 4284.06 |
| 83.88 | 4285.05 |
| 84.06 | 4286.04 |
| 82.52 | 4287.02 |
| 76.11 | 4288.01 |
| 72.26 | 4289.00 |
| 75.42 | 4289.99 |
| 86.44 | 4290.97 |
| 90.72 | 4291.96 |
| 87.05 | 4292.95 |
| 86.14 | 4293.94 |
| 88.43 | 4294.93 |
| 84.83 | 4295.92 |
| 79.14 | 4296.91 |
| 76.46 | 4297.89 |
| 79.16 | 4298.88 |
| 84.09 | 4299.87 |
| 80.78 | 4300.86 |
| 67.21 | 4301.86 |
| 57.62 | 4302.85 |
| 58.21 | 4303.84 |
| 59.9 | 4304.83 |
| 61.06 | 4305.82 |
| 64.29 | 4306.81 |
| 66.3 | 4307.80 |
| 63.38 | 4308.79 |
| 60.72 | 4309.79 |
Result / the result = 0.083 mag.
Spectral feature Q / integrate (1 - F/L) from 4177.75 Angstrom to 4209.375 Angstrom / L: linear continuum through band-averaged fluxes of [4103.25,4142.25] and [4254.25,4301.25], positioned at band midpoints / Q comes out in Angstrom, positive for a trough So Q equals 2.2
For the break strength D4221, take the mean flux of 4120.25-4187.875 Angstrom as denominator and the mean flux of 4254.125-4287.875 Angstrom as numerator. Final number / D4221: 1.1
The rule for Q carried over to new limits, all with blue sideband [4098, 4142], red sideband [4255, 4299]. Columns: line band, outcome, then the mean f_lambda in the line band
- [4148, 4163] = 0.4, 83.6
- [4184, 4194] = 0.5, 81.3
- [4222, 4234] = 0.4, 83.6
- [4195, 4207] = 0.6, 81.9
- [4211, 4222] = -0.4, 89.1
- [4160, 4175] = 0.6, 82.4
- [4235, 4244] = -0.6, 92.1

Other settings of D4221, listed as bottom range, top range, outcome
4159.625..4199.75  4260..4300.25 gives 1.06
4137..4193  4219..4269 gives 1.11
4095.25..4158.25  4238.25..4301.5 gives 1.04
